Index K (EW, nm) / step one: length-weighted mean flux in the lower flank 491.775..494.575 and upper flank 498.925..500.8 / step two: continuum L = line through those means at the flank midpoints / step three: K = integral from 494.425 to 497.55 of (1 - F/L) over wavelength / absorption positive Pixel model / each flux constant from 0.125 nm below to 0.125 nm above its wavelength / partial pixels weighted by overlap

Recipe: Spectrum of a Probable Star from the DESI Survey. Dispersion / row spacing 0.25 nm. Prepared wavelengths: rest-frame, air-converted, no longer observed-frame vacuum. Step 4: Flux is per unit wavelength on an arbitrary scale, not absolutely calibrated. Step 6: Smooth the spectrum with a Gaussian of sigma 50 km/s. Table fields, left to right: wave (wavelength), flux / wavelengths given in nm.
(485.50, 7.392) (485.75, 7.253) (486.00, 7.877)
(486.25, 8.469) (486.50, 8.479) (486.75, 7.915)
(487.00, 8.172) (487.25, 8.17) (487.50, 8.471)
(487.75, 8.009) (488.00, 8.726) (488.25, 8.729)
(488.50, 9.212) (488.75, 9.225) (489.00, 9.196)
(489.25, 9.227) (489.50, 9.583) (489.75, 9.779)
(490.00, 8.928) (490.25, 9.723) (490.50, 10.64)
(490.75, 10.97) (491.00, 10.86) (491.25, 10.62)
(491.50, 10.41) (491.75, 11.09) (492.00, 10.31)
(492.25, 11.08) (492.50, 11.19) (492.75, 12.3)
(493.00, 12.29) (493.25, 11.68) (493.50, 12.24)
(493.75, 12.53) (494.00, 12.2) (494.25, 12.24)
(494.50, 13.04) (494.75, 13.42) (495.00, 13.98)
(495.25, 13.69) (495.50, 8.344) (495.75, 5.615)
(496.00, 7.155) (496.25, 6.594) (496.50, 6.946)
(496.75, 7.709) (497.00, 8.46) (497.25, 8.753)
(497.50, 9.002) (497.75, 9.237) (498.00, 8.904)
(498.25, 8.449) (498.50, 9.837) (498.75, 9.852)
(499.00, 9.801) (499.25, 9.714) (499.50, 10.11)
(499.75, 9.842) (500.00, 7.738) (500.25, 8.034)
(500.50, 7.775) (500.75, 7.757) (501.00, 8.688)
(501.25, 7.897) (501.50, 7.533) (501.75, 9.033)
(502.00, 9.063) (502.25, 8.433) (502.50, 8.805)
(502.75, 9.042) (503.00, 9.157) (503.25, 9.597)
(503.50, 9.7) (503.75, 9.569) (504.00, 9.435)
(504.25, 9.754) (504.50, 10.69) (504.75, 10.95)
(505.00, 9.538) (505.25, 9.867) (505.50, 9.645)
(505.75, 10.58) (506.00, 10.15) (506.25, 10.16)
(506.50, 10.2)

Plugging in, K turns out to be 0.37 nm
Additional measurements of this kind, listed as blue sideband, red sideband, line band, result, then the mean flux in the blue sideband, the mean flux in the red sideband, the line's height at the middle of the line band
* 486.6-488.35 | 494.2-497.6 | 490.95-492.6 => -0.34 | 8.31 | 9.59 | 8.96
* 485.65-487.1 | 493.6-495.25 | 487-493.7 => 0.24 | 8.04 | 13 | 10.5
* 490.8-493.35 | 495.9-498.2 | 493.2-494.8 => -0.40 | 11.2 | 8.11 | 9.99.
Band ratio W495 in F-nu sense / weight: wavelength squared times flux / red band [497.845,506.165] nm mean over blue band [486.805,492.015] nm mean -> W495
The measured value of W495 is 1.02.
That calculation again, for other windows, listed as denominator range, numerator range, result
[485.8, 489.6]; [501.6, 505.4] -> 1.18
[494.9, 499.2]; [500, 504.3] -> 1.00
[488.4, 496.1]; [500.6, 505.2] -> 0.89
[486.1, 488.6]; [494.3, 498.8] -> 1.16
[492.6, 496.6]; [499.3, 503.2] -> 0.81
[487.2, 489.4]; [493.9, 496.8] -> 1.18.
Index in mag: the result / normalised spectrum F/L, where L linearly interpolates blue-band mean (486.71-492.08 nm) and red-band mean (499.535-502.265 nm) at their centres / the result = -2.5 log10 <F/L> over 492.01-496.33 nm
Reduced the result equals -0.23 mag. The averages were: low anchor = 9.47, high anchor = 8.4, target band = 11.2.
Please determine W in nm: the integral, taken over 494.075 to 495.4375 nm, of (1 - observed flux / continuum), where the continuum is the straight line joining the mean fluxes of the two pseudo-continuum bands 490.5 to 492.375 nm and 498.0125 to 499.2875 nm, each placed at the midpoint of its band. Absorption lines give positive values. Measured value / -0.38 nm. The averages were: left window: 10.8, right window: 9.46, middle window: 13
